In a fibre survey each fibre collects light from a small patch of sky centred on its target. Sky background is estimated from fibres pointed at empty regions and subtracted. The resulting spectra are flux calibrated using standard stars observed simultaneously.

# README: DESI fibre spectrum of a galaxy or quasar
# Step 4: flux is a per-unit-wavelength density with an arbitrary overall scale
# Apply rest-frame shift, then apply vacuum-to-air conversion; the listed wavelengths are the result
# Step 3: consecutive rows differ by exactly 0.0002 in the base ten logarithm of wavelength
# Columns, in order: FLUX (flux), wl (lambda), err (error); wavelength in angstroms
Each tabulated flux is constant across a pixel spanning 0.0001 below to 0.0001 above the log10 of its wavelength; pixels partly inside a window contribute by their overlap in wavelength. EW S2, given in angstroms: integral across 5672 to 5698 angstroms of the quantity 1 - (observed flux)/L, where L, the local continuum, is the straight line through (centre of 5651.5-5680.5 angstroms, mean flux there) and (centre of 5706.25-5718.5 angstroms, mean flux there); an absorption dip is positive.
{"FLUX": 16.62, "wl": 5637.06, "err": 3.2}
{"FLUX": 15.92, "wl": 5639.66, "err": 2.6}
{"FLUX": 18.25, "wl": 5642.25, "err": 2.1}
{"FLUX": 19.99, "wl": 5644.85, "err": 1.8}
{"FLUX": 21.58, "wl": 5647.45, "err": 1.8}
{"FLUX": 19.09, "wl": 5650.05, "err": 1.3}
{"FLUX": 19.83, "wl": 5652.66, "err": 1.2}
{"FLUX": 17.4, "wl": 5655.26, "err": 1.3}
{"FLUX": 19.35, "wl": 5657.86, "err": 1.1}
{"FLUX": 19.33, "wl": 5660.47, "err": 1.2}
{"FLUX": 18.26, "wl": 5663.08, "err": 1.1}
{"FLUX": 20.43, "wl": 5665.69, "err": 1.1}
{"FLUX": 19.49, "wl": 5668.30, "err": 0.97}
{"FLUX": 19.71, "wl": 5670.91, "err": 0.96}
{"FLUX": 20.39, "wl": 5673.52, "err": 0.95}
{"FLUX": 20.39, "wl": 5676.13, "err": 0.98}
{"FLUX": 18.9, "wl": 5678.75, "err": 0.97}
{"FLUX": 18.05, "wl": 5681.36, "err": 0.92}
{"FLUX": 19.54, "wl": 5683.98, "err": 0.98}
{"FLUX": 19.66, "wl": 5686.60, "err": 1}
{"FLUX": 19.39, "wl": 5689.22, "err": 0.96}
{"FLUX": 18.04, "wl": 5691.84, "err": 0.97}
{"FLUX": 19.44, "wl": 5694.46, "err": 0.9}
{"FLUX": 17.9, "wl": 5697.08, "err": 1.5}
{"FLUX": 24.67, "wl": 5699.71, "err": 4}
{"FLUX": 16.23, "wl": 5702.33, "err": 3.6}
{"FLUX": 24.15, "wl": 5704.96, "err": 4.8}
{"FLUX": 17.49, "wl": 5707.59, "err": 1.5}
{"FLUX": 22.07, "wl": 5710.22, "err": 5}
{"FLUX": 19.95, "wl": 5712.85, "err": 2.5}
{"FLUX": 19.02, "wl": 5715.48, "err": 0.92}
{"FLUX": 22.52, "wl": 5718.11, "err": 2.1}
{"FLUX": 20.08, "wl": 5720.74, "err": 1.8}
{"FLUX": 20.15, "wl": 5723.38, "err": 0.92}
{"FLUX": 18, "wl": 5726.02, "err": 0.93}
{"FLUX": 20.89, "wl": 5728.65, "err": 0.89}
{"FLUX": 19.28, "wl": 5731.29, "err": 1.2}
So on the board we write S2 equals 0.6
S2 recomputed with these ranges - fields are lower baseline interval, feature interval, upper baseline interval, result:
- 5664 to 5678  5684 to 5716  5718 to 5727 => 0.2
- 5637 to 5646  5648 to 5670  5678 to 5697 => -1.2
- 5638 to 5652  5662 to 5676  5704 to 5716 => -0.2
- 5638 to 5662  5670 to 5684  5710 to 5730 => 0.0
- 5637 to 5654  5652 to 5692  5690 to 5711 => 0.2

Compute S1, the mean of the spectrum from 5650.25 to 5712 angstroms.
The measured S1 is 19.6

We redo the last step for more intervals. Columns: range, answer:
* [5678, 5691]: 19.1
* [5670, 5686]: 19.5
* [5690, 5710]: 19.8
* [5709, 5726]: 20.4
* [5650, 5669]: 19.1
